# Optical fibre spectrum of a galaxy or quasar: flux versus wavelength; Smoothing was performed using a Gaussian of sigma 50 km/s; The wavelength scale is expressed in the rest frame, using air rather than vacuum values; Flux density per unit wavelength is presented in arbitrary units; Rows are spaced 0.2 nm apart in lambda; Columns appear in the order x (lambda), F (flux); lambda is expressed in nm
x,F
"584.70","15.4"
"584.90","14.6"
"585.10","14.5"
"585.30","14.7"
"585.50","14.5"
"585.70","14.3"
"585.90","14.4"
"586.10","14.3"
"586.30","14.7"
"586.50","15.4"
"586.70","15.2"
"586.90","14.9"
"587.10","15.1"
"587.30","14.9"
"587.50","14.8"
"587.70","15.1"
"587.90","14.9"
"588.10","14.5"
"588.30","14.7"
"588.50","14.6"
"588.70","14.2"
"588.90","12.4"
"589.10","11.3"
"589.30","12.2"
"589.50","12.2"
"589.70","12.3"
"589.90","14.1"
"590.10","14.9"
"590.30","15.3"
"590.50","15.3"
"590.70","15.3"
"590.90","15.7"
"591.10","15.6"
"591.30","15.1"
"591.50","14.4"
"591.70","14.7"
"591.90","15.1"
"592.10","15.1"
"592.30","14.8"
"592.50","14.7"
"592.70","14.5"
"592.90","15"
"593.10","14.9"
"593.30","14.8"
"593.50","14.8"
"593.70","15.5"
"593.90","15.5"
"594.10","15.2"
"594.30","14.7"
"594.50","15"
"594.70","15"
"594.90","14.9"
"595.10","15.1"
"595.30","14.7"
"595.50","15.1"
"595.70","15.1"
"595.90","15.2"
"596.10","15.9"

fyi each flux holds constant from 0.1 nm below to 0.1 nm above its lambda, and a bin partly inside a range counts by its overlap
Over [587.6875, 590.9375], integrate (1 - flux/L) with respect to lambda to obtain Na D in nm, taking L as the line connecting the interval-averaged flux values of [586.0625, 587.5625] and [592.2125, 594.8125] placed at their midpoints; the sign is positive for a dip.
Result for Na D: 0.206 nm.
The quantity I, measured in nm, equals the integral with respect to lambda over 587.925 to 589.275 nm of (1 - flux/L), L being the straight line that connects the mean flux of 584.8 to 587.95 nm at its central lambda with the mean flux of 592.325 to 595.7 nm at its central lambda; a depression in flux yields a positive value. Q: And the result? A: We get 0.11 nm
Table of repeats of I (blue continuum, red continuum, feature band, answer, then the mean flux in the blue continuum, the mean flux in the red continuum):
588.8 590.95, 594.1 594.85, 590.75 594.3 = -0.15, 13.7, 14.9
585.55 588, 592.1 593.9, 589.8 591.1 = -0.02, 14.8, 14.9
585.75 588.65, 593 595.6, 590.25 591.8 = -0.03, 14.8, 15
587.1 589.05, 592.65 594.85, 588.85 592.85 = 0.11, 14.4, 15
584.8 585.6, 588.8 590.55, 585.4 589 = -0.16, 14.6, 13.3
